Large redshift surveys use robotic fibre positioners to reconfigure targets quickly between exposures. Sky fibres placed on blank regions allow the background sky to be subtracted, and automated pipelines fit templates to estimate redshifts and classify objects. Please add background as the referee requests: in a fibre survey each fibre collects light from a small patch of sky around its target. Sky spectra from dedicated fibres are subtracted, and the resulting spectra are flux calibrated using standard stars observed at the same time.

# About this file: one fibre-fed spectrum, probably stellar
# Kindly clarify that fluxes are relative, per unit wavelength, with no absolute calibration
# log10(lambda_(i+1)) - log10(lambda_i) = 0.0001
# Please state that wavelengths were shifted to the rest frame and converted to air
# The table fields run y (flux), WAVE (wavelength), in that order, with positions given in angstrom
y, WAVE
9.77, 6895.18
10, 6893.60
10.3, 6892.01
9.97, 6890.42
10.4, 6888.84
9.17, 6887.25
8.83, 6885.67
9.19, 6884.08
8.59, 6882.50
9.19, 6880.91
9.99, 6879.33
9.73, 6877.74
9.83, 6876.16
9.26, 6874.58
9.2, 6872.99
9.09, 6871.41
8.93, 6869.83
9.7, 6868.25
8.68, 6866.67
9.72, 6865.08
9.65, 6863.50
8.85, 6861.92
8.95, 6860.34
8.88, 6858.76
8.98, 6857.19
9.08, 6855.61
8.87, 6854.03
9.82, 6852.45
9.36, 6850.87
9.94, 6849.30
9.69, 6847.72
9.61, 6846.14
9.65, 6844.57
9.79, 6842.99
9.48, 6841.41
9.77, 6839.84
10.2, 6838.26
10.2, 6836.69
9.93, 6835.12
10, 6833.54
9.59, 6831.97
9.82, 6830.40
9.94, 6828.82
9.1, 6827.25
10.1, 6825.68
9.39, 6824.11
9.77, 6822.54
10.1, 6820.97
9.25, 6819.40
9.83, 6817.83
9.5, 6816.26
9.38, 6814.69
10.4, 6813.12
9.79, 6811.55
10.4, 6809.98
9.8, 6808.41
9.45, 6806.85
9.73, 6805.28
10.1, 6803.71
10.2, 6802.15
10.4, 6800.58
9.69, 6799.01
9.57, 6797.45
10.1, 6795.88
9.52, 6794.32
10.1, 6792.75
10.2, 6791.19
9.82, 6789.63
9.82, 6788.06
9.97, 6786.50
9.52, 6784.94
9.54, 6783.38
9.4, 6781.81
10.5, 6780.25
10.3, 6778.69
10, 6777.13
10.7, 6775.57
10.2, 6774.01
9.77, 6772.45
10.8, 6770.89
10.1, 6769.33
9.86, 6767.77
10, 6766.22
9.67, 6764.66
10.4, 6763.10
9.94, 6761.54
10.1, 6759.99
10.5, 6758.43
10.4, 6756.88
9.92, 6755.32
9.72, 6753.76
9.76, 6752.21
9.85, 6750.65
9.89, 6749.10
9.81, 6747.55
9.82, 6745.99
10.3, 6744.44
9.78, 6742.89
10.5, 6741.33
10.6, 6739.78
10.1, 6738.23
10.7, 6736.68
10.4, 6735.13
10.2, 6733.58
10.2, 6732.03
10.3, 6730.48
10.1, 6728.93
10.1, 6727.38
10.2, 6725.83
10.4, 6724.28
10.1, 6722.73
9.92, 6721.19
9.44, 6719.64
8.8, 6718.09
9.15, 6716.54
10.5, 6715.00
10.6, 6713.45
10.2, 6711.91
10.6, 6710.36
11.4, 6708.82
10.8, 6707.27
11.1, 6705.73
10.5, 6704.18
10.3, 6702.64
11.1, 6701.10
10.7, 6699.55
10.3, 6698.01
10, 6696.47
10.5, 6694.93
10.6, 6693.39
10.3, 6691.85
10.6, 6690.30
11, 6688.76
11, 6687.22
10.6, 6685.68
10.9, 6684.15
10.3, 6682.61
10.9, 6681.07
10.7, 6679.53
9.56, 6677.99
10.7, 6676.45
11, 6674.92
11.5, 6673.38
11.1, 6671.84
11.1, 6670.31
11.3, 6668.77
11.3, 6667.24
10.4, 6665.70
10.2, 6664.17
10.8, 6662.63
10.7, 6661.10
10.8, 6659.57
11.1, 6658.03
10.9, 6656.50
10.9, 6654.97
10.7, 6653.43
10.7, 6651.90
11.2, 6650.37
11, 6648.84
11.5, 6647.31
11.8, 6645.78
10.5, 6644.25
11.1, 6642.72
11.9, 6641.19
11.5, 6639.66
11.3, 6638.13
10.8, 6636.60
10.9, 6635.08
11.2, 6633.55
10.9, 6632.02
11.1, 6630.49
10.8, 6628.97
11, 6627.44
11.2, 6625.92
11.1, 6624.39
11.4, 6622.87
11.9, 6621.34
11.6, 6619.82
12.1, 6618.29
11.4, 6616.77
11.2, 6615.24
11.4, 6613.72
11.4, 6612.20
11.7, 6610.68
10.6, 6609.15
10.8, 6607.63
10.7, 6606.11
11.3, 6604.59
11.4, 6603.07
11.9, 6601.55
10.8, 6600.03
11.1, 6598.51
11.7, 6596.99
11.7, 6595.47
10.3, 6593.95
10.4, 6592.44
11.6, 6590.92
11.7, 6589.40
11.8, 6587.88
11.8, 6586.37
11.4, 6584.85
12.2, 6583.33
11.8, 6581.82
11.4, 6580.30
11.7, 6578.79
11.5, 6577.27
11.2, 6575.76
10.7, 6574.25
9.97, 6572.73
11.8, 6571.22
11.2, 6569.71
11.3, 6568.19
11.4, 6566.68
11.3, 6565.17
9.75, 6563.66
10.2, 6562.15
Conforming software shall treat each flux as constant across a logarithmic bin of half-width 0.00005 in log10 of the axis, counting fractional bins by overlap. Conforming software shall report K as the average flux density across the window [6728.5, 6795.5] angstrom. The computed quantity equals 10.1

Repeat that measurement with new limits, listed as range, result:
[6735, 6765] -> 10.1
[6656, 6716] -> 10.7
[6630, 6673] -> 11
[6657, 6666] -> 10.7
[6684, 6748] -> 10.3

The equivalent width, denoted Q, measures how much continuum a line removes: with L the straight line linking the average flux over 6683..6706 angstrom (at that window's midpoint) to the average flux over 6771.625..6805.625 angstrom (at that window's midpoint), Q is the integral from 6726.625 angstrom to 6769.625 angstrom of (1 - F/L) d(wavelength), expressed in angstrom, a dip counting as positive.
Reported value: 0.6 angstrom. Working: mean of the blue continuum 10.6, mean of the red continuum 9.96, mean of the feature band 10.1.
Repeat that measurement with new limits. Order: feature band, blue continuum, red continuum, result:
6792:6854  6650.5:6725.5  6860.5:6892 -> -0.47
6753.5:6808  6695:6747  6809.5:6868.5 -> -0.35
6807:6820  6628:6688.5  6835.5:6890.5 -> 0.02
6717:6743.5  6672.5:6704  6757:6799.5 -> 0.61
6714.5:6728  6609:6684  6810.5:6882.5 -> 0.86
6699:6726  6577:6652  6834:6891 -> 0.65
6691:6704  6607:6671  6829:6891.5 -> 0.26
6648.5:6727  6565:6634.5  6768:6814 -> 0.79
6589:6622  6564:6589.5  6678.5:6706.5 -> -0.30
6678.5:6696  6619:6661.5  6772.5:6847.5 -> 0.22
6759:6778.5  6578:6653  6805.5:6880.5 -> 0.01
